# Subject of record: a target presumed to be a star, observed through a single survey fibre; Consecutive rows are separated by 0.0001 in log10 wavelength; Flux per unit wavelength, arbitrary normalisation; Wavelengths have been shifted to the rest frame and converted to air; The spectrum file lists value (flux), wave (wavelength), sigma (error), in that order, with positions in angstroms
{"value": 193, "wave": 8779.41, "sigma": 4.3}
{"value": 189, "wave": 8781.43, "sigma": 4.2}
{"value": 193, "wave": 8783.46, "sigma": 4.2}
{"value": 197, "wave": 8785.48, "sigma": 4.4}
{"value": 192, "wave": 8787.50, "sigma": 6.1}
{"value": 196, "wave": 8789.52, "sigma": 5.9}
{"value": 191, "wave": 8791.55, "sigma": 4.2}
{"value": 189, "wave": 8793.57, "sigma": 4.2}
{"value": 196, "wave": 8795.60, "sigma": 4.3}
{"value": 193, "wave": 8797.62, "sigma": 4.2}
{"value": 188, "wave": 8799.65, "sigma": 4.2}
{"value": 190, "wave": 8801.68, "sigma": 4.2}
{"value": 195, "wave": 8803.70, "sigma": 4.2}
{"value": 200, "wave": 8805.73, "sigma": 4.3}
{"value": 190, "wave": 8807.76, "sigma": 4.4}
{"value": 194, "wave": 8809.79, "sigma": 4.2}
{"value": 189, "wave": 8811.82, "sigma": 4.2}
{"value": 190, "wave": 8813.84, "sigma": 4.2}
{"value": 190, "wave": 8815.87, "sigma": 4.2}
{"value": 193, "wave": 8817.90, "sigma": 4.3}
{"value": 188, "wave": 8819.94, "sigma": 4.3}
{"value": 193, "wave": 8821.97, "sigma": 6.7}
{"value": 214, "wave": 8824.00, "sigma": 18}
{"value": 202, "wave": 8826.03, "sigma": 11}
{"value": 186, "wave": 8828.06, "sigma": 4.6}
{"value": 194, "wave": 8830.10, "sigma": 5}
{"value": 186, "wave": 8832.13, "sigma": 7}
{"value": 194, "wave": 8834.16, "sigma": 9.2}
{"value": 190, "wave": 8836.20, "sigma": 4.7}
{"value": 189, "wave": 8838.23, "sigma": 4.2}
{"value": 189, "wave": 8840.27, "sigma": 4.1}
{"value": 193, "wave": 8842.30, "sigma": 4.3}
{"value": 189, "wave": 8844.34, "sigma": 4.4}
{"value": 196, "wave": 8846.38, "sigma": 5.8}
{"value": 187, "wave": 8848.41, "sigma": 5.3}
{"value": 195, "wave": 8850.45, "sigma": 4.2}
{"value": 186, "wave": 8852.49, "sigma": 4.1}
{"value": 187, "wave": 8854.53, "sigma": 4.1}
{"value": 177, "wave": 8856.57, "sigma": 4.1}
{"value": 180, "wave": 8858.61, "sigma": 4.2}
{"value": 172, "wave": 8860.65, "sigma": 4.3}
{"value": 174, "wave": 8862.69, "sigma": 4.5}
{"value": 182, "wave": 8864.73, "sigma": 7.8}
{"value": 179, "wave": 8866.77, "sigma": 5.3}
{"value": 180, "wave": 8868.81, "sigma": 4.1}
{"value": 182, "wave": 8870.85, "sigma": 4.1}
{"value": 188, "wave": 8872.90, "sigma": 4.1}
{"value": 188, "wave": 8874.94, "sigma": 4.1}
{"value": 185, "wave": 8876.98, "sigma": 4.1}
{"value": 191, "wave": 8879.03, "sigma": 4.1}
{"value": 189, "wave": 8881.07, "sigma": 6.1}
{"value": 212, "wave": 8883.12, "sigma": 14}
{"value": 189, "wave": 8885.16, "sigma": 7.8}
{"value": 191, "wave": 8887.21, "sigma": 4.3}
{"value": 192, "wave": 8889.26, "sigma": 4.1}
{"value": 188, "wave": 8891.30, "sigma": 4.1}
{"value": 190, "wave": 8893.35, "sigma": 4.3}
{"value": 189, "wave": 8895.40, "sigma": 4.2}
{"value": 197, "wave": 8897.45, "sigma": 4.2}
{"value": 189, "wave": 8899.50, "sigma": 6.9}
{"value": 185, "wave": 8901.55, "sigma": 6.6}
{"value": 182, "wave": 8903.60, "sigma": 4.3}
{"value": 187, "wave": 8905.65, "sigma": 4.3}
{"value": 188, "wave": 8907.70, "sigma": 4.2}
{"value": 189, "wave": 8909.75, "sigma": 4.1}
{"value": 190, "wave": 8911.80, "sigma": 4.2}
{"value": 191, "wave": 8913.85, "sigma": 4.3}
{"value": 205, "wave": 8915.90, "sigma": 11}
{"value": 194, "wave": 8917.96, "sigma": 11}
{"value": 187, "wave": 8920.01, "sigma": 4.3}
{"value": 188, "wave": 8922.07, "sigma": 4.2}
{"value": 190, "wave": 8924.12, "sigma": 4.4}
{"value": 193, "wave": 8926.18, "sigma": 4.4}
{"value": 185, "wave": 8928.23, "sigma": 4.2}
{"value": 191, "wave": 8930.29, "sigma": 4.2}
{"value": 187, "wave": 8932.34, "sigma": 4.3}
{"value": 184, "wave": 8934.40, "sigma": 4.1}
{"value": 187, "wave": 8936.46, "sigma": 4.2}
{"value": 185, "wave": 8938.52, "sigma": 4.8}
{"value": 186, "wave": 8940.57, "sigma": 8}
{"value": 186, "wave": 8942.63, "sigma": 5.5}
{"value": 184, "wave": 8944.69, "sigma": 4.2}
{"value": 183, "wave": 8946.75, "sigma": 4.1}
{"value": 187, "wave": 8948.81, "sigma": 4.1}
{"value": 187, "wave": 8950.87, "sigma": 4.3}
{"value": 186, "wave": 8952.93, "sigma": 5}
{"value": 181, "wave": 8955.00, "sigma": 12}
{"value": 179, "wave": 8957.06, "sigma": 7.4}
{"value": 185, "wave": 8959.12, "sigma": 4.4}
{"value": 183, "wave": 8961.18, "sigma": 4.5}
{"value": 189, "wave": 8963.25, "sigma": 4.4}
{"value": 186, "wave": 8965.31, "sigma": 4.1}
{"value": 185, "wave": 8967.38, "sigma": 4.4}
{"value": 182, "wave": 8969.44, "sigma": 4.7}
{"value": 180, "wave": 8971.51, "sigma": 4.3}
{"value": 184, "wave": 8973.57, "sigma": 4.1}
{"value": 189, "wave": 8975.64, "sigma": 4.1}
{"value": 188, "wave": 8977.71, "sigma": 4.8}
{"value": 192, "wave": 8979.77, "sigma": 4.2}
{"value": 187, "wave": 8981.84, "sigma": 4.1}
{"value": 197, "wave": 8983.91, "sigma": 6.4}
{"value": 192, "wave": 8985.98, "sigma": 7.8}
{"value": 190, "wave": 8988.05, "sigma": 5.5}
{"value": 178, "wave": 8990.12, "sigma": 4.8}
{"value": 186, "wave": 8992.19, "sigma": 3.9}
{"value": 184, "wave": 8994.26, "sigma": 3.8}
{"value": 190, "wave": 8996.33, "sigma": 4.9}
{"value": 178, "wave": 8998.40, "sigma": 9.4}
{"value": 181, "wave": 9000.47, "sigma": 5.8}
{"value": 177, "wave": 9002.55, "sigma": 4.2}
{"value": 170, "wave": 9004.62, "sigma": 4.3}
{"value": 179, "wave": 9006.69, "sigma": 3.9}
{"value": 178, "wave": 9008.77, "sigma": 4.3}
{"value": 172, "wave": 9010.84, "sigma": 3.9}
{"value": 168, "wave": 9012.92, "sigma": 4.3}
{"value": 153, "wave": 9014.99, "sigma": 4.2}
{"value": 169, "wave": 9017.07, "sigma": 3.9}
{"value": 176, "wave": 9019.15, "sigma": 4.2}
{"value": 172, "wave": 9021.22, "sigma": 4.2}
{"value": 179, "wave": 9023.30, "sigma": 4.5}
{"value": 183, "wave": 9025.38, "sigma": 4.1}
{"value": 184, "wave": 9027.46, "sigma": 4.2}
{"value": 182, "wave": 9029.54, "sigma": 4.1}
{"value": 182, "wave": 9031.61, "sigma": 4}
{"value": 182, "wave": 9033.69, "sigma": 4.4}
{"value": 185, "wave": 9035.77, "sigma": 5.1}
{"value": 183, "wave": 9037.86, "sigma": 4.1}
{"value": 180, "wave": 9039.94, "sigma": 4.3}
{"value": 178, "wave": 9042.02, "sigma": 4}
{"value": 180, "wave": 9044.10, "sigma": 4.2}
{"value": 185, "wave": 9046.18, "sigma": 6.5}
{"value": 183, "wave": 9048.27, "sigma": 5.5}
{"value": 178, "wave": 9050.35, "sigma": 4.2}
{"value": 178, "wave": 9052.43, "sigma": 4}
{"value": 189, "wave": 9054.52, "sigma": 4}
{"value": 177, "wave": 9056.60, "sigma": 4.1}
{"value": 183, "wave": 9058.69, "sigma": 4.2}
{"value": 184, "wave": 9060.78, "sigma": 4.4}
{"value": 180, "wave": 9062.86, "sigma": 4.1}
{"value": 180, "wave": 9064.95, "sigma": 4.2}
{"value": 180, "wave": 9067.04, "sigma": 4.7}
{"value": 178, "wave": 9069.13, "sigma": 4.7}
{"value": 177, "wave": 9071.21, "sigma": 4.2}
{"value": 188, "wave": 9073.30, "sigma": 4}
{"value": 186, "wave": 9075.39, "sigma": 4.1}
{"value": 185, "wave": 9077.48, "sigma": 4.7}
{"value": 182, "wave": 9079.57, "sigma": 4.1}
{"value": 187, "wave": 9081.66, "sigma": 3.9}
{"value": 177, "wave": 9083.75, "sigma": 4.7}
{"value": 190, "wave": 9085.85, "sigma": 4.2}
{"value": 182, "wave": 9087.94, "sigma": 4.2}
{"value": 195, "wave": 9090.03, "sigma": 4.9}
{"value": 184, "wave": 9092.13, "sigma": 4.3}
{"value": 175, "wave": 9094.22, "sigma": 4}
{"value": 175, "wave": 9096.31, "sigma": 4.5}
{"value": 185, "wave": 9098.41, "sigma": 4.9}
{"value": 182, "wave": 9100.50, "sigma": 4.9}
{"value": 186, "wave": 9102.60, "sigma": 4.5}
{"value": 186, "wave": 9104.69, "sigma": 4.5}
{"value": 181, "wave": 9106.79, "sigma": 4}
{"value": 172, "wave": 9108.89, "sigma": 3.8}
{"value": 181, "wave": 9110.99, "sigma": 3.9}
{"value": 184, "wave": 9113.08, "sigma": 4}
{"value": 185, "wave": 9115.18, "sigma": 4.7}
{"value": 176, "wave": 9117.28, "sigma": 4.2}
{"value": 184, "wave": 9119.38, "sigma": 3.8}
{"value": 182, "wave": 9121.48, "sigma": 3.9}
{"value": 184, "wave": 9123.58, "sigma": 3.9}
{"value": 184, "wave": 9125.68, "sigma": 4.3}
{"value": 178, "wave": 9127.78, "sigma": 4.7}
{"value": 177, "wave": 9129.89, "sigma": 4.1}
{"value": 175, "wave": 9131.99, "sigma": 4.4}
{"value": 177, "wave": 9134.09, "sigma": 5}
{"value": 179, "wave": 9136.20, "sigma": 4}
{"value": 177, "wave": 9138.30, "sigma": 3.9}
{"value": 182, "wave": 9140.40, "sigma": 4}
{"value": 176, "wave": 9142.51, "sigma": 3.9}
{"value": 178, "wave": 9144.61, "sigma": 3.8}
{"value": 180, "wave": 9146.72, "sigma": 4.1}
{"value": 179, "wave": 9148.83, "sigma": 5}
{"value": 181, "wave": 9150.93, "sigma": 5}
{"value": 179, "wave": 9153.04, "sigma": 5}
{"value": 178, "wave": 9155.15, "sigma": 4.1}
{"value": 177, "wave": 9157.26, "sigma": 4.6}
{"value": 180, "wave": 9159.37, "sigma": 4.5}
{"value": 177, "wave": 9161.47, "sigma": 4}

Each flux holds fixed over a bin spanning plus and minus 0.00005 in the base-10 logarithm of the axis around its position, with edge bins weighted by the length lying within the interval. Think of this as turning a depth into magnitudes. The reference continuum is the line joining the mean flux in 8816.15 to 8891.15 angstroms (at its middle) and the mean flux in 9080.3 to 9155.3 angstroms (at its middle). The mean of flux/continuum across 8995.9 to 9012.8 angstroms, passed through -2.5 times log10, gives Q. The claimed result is 0.044 mag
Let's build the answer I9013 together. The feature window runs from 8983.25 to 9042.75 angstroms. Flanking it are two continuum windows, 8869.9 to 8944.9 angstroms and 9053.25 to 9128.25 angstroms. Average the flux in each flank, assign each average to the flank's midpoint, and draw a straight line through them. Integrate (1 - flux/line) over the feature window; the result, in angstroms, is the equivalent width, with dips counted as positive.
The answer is 1.9 angstroms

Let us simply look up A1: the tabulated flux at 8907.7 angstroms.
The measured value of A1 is 188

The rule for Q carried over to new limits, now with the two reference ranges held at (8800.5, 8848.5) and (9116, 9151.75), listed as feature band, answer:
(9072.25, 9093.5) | -0.02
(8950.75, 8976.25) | 0.02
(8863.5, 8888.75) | 0.01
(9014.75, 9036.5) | 0.04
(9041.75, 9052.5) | 0.01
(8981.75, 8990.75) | -0.02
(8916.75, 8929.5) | -0.01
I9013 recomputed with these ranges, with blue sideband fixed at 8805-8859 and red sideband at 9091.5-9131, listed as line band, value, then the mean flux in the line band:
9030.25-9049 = 0.17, 182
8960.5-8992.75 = -0.15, 187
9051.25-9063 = 0.07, 182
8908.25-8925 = -0.31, 192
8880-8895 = -0.29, 193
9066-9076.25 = 0.05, 182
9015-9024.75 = 0.65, 172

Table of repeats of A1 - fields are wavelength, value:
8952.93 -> 186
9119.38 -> 184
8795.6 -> 196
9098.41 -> 185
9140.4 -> 182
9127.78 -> 178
